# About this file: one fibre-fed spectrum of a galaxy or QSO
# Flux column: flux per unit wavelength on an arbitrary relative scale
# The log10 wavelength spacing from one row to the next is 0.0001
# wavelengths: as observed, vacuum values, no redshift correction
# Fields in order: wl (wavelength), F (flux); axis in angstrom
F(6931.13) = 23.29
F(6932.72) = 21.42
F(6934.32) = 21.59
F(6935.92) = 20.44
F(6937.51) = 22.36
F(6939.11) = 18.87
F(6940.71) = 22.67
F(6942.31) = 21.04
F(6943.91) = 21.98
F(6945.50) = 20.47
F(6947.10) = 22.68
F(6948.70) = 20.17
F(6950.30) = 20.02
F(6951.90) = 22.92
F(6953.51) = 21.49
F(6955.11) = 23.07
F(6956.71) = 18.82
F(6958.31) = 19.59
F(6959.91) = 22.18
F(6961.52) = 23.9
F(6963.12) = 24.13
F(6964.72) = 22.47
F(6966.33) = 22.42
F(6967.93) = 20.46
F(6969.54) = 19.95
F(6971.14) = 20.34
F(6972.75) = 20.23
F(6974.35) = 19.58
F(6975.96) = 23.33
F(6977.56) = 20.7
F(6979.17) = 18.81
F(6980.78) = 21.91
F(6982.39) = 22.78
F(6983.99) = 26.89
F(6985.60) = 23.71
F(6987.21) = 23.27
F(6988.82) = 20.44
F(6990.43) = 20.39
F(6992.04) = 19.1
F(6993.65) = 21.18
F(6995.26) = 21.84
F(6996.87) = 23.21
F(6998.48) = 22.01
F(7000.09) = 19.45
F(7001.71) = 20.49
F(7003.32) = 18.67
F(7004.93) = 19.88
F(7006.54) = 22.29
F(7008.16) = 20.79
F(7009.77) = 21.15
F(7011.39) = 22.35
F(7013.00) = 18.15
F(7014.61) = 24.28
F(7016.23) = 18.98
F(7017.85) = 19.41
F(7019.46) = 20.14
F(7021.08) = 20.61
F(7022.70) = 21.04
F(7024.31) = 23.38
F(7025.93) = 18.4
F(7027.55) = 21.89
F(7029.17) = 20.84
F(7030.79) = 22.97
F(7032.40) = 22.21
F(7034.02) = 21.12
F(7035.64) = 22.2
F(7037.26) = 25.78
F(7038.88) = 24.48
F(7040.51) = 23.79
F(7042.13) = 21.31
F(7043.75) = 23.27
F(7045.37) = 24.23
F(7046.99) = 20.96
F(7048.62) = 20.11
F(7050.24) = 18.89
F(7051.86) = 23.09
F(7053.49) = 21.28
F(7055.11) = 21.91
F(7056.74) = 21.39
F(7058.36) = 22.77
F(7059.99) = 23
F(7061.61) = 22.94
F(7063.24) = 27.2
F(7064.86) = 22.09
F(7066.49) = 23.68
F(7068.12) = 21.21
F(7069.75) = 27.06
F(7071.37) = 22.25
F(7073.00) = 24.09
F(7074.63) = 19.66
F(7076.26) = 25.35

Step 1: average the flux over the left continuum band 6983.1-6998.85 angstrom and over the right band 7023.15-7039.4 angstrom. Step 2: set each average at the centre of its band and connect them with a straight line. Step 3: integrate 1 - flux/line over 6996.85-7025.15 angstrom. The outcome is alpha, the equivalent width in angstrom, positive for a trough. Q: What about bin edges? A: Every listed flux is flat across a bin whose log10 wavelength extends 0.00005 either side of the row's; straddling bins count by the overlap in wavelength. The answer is 1.79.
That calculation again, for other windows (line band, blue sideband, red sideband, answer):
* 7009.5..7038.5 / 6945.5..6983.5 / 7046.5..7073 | 0.91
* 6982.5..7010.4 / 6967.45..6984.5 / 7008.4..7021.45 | -0.71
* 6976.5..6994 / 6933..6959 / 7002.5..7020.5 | -0.83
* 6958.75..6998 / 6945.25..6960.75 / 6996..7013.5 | -1.48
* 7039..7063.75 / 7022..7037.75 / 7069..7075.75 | 0.25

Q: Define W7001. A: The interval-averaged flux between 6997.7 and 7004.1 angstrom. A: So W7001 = 20.1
